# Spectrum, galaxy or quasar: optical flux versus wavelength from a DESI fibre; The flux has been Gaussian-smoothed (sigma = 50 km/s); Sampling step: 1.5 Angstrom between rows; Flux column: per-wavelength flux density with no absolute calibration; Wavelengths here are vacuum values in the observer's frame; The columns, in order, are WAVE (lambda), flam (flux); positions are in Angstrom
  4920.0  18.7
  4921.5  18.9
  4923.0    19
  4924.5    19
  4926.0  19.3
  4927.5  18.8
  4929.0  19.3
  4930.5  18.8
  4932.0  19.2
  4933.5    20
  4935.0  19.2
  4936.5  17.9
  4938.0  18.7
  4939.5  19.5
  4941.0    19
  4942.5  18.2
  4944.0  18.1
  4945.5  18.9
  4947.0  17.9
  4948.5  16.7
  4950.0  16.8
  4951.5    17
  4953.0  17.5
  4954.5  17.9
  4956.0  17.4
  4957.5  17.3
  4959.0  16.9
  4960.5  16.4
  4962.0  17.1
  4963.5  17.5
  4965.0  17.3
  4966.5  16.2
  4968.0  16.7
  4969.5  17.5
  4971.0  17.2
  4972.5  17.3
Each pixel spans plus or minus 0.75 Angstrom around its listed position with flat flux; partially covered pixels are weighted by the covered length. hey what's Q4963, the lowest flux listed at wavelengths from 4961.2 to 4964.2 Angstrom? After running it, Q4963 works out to 17.1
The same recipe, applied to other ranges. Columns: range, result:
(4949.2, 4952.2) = 16.8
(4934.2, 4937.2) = 17.9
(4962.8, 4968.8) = 16.2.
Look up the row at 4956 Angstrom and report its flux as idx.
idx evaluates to 17.4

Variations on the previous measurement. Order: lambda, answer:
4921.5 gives 18.9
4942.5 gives 18.2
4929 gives 19.3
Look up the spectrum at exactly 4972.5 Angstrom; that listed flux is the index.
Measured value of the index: 17.3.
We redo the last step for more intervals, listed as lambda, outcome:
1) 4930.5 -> 18.8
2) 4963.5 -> 17.5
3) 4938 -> 18.7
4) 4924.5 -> 19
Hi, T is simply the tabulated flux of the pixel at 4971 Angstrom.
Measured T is 17.2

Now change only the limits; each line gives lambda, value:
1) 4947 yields 17.9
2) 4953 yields 17.5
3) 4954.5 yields 17.9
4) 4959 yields 16.9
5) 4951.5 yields 17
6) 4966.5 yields 16.2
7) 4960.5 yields 16.4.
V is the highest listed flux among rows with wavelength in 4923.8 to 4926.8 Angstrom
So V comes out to 19.3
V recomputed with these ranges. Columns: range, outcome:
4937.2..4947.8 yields 19.5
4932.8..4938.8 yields 20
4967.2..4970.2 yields 17.5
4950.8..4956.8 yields 17.9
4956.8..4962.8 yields 17.3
